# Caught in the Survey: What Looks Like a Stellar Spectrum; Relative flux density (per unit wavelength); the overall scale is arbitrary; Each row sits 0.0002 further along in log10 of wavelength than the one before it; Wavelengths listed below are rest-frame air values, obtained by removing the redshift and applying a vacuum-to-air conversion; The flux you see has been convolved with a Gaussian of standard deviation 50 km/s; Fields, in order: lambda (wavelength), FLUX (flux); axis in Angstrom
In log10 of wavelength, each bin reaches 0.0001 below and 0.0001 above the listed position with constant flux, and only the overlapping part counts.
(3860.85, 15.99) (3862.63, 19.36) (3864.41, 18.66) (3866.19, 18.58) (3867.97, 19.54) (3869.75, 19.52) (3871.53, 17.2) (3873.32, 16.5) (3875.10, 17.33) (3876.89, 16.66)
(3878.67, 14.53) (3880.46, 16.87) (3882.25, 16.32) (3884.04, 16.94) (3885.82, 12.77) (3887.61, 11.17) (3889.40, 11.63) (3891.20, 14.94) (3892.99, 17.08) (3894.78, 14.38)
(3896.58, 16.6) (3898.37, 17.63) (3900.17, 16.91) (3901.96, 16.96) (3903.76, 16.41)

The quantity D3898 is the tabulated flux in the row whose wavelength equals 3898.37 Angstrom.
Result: 17.63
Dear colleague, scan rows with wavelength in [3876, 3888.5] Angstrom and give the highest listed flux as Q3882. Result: 16.94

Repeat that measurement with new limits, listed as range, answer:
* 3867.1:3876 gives 19.54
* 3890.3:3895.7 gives 17.08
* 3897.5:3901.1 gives 17.63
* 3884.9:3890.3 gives 12.77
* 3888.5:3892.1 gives 14.94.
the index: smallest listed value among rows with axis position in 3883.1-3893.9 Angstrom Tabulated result 11.17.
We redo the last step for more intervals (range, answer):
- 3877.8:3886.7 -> 12.77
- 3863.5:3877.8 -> 16.5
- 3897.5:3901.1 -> 16.91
